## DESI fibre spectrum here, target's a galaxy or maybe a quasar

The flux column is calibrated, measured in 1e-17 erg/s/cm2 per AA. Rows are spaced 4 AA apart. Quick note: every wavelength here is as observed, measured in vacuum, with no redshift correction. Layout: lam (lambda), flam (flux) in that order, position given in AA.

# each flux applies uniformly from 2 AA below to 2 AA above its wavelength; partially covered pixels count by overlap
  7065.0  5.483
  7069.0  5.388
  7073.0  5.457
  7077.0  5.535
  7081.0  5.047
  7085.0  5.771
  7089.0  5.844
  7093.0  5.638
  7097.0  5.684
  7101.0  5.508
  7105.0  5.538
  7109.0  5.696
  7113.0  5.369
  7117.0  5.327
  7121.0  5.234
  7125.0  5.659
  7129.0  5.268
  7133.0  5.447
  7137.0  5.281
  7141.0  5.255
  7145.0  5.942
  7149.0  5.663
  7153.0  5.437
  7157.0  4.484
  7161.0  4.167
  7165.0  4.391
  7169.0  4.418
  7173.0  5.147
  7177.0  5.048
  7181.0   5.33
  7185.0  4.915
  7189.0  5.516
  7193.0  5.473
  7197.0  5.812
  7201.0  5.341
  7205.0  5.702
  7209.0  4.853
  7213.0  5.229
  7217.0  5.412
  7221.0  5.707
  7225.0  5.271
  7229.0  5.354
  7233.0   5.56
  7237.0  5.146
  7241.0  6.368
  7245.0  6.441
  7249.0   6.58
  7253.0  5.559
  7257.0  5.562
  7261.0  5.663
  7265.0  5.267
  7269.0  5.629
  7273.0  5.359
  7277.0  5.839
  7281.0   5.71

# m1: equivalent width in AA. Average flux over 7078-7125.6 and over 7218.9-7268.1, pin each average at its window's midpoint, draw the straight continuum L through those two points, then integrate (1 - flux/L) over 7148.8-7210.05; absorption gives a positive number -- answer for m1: 5.8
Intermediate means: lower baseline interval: 5.52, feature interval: 5.09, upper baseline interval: 5.7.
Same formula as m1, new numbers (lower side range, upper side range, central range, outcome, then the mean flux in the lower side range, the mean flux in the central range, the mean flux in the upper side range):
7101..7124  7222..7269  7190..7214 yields 0.88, 5.45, 5.41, 5.7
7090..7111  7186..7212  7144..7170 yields 2.83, 5.62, 4.91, 5.42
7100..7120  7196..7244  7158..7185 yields 3.60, 5.47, 4.75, 5.49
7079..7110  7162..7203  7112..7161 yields 0.44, 5.59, 5.31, 5.12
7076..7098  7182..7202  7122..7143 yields 0.51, 5.58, 5.37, 5.41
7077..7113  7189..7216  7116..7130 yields 0.38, 5.58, 5.38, 5.41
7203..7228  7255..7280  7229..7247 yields -1.23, 5.36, 5.82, 5.56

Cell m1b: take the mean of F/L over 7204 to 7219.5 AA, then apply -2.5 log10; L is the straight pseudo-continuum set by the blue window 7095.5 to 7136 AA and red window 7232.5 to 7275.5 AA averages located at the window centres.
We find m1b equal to 0.07 mag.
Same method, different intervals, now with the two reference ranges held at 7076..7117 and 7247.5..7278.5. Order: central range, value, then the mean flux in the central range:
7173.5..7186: 0.10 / 5.12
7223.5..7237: 0.06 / 5.36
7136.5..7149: 0.01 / 5.55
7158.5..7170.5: 0.28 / 4.33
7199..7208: 0.03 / 5.45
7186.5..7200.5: 0.01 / 5.55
